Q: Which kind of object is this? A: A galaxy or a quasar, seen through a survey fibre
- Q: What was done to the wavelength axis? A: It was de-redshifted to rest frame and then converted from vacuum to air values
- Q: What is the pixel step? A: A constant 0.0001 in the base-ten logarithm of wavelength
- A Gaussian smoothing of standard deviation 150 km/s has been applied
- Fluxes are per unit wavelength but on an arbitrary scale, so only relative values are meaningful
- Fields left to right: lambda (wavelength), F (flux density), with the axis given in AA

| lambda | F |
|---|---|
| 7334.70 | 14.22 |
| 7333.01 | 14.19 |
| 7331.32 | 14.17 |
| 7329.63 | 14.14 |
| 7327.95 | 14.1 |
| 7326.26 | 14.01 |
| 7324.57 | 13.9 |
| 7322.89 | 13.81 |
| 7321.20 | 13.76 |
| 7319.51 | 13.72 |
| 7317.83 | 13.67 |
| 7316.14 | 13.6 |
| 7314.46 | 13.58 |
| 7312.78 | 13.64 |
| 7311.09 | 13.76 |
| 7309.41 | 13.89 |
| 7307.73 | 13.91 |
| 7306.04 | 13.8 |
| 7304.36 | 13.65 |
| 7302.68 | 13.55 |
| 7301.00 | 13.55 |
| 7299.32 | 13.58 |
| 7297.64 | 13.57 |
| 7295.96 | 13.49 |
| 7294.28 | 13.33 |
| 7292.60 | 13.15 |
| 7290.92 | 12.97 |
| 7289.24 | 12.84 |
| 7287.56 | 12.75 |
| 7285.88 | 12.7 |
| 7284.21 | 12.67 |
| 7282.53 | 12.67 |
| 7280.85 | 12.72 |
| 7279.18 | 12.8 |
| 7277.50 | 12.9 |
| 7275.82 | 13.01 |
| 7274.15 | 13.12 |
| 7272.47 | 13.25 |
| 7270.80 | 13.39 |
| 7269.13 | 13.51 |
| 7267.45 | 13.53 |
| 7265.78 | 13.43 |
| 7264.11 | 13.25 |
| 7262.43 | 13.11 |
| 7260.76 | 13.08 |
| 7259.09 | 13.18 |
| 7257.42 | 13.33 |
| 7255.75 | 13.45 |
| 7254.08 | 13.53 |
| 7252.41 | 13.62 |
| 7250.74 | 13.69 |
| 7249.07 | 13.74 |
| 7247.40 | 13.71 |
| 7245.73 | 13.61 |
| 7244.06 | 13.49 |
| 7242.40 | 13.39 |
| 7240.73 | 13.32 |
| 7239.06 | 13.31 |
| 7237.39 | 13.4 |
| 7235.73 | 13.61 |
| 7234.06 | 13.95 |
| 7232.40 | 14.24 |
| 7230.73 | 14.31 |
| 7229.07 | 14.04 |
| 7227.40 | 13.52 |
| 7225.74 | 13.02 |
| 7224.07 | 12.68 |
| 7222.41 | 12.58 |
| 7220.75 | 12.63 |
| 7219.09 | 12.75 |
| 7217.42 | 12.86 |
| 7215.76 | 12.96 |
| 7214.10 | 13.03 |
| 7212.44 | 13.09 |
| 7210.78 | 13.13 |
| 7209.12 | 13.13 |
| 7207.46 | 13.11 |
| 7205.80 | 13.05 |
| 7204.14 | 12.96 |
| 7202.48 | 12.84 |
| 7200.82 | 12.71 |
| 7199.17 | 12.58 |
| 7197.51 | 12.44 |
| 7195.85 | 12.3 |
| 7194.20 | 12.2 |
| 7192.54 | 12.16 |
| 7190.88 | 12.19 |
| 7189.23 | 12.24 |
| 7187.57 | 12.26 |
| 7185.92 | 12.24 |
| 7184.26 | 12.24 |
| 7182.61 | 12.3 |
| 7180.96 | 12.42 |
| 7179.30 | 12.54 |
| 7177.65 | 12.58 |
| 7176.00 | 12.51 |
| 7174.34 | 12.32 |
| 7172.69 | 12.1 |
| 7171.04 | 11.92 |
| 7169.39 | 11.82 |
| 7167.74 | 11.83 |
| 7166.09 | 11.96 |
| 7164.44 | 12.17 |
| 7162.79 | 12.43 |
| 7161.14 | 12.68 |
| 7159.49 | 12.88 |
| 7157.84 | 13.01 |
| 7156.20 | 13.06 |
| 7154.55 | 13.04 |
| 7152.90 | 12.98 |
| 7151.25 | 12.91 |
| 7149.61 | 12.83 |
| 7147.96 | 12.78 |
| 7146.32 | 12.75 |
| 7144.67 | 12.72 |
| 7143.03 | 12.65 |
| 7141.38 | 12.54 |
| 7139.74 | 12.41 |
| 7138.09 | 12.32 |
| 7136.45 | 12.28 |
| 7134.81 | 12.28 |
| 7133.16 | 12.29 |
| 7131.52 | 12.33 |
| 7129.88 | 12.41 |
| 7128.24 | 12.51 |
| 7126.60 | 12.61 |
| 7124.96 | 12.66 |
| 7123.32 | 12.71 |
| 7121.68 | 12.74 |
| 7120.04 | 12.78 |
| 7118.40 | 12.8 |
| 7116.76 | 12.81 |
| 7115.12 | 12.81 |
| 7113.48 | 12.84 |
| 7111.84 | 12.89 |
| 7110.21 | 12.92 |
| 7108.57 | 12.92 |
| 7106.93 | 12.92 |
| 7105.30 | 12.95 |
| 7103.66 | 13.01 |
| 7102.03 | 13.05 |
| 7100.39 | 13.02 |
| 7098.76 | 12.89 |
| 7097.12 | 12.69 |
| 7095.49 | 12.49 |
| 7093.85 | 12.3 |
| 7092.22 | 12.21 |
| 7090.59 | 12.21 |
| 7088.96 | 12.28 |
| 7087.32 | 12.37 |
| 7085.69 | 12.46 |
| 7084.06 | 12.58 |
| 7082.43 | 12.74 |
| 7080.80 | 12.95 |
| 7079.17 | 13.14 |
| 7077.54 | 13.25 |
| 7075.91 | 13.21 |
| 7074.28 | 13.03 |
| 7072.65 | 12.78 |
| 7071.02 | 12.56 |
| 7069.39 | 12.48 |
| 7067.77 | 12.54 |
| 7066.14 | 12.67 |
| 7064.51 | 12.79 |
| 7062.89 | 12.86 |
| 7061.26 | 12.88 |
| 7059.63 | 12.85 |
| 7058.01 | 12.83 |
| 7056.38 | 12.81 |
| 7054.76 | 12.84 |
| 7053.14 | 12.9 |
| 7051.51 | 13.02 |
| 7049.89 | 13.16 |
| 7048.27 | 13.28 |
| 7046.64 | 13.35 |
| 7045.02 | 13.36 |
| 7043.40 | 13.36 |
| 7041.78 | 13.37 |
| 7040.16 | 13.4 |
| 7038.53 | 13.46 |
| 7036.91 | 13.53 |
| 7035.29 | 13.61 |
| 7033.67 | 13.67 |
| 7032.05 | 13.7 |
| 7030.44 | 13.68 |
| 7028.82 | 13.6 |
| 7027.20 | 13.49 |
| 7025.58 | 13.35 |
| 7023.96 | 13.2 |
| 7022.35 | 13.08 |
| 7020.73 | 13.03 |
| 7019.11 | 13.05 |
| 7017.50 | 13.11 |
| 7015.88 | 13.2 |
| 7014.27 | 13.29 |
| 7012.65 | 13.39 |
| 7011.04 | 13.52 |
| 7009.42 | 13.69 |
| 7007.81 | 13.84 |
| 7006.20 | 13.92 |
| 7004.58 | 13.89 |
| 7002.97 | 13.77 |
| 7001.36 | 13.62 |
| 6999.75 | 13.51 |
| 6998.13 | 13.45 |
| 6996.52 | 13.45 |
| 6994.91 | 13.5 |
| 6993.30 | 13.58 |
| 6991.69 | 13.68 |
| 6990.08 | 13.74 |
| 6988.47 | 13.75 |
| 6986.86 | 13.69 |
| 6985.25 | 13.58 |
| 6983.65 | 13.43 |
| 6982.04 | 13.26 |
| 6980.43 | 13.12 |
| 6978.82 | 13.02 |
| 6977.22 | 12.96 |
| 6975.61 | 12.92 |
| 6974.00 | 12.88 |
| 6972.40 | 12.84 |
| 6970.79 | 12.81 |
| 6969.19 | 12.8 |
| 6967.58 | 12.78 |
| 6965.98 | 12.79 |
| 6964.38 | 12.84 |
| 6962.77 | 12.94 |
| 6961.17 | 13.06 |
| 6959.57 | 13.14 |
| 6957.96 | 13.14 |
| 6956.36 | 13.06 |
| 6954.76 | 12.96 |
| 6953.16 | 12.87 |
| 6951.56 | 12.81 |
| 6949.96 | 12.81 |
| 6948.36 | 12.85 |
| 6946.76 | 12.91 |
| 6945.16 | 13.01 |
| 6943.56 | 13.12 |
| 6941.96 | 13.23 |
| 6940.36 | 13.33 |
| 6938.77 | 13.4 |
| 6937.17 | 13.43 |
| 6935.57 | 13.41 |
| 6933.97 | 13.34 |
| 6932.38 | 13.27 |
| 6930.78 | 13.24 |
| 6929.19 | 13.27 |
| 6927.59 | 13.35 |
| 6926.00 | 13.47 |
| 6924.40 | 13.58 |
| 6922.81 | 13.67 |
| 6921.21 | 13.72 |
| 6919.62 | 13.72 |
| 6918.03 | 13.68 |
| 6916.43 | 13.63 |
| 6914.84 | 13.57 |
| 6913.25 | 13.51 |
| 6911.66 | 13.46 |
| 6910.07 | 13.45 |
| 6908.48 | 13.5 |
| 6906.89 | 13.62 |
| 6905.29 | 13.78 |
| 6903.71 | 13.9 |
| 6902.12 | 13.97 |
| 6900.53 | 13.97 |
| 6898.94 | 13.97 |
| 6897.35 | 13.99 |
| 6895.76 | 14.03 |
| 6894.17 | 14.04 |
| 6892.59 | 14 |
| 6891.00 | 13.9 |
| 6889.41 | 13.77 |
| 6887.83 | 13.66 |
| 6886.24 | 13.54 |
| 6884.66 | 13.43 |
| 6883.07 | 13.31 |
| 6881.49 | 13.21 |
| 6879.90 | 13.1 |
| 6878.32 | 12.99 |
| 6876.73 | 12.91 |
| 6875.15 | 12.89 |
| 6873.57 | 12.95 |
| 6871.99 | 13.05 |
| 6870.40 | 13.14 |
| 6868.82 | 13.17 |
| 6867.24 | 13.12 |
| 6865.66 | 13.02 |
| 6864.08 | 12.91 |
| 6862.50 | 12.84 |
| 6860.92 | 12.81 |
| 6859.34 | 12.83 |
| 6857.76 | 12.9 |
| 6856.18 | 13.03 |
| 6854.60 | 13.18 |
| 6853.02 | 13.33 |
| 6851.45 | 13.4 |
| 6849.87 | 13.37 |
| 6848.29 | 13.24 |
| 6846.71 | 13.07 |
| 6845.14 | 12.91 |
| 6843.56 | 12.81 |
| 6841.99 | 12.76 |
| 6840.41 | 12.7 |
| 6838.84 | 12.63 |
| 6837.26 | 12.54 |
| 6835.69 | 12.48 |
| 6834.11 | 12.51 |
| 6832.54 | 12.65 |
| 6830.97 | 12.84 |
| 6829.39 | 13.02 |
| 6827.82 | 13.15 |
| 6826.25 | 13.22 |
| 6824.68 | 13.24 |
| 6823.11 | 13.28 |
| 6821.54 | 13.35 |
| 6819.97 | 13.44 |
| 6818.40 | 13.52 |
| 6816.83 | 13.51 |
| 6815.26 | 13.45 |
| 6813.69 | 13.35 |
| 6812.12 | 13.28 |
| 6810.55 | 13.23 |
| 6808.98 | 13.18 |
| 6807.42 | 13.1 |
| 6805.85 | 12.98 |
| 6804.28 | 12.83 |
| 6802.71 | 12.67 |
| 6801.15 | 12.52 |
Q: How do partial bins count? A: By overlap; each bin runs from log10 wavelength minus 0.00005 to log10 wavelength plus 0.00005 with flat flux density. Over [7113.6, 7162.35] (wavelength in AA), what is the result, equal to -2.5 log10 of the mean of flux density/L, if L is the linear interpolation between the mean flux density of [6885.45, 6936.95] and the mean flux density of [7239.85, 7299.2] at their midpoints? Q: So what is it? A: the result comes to 0.060 mag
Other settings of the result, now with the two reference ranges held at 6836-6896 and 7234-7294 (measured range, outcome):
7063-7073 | 0.05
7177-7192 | 0.08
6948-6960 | 0.02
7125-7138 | 0.07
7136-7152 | 0.05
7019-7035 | -0.02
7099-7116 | 0.02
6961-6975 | 0.03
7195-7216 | 0.03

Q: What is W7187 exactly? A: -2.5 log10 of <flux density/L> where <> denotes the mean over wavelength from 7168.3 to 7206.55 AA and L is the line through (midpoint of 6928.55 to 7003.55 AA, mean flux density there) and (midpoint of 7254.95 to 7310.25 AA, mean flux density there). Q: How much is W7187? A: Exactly 0.07 mag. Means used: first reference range 13.2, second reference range 13.2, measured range 12.4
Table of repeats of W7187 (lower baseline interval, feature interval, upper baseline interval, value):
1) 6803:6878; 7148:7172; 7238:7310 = 0.06 mag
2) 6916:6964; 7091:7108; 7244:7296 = 0.04 mag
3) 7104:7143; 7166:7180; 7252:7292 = 0.05 mag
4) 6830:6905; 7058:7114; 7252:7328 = 0.05 mag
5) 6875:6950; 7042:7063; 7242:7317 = 0.03 mag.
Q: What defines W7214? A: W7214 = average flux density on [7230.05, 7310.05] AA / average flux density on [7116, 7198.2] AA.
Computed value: 1.1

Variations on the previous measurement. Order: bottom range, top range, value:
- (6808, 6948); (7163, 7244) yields 0.96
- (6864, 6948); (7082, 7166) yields 0.94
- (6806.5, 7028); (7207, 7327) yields 1.01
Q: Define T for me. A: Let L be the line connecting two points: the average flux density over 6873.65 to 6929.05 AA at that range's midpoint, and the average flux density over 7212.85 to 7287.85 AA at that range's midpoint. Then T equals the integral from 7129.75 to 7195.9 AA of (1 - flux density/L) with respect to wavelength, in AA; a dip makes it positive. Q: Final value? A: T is 4.5 AA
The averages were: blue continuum 13.6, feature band 12.4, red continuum 13.3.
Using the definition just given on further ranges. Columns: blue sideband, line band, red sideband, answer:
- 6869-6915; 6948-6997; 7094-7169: 0.4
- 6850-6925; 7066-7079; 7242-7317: 0.5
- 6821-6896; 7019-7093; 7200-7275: 1.1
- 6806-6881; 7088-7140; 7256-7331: 2.4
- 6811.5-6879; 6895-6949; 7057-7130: -2.3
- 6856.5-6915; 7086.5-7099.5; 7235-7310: 0.9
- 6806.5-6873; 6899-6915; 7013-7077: -0.7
